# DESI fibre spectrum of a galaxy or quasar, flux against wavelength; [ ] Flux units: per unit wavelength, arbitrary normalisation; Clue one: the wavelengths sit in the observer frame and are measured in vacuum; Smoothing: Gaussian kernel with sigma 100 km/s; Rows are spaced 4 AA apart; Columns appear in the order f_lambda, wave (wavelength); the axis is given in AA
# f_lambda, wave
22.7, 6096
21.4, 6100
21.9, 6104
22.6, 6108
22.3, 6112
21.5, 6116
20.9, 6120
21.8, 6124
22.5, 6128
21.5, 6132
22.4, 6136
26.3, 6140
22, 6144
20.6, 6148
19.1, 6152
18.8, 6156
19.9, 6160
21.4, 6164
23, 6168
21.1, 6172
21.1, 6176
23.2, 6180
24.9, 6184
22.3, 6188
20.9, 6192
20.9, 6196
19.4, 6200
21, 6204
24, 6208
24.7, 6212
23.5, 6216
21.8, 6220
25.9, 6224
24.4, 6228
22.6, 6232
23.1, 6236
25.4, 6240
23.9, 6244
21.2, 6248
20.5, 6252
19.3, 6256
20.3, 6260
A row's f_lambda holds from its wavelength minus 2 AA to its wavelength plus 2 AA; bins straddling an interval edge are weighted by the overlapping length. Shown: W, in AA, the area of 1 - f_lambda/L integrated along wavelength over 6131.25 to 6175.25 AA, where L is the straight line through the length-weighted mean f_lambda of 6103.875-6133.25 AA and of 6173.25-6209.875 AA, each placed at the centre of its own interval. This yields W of 0.9 AA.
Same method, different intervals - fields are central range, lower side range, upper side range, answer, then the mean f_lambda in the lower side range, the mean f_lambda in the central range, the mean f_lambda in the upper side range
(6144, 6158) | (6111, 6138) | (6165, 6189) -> 1.5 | 21.8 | 19.9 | 22.6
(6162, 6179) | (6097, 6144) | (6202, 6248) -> 0.9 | 22.3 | 21.7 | 23.6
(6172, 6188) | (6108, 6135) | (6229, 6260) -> -0.5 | 21.8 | 22.7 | 22.2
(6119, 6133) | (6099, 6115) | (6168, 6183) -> 0.2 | 22.1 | 21.7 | 22.2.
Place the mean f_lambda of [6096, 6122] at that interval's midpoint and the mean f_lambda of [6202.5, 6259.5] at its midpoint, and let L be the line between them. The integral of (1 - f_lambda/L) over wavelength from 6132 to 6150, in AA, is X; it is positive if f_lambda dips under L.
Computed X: -0.5 AA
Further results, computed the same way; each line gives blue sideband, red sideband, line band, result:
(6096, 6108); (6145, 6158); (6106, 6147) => -3.0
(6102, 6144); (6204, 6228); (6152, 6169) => 1.8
